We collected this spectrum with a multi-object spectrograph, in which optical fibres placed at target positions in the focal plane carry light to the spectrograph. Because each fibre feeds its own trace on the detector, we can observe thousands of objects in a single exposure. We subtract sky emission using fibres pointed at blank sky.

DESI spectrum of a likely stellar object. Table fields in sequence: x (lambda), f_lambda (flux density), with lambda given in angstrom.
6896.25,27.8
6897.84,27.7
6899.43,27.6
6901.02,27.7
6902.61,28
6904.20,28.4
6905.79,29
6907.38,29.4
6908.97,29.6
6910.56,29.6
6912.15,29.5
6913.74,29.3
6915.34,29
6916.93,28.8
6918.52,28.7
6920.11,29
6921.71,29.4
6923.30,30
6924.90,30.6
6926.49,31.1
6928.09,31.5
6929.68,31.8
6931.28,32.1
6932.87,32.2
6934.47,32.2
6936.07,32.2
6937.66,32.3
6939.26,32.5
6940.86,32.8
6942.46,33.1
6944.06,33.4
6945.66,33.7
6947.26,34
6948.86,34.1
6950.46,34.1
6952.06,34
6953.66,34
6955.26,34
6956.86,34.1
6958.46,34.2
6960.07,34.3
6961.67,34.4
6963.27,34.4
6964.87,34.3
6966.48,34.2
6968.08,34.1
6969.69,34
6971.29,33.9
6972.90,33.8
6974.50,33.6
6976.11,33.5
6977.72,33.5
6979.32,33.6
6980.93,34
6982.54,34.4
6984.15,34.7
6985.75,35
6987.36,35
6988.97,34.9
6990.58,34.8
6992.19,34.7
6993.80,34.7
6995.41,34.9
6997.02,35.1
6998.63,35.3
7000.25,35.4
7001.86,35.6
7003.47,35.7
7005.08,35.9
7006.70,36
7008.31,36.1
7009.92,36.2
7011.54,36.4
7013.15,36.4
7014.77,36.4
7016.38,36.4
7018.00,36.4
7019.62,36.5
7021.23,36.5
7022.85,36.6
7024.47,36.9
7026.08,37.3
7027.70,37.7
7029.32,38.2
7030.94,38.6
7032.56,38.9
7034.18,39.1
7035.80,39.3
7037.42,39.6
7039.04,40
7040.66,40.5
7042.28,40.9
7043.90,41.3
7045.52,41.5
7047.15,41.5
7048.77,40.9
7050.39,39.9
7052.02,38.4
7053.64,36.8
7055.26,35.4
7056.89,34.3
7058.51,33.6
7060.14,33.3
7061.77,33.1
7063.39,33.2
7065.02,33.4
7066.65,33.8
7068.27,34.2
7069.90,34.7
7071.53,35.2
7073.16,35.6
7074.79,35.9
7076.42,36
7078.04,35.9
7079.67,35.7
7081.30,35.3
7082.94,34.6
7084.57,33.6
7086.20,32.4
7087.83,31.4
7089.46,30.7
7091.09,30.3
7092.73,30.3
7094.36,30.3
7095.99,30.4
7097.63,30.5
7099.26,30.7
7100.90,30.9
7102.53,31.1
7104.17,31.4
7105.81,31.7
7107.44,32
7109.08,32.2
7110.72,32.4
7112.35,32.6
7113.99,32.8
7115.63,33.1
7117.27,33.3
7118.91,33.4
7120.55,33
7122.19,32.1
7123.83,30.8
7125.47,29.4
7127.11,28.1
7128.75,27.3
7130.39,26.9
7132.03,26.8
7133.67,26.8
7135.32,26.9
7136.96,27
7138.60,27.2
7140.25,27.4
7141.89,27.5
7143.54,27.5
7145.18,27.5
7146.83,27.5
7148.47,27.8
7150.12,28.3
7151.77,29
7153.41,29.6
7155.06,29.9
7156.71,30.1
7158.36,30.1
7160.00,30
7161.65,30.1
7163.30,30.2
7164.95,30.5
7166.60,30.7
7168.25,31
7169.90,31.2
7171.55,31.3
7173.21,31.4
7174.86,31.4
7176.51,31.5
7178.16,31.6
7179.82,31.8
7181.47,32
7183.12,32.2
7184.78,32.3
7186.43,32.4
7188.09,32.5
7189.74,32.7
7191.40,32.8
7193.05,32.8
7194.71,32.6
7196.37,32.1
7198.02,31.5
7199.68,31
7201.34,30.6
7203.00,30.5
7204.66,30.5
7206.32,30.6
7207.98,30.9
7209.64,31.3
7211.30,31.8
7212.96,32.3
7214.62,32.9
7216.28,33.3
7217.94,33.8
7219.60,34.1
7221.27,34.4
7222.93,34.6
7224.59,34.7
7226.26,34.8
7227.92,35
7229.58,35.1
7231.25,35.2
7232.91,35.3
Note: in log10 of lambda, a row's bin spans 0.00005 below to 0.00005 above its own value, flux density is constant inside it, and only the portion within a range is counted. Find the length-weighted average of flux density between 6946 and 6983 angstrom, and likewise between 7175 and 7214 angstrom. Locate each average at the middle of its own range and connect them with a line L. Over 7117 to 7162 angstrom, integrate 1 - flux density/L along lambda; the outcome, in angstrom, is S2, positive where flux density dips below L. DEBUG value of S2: 4.72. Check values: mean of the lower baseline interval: 34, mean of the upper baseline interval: 31.8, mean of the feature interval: 28.9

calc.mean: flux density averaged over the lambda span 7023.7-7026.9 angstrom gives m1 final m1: 37.2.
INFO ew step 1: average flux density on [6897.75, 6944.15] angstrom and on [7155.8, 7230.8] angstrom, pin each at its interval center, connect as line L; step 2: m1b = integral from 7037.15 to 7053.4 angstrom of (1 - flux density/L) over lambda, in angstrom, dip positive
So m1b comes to -4.85 angstrom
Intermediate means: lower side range 30.3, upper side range 32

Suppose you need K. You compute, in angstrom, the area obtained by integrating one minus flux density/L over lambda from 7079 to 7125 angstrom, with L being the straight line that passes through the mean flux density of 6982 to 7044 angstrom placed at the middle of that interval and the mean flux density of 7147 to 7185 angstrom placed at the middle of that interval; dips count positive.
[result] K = 1.5 angstrom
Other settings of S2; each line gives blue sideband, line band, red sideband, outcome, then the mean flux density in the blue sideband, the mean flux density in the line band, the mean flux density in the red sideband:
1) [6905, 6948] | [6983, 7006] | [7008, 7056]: 0.36 angstrom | 31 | 35.1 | 38.3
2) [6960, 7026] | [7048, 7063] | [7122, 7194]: -1.34 angstrom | 35.1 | 36.1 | 29.9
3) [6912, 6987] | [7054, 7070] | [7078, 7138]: -1.19 angstrom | 32.8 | 33.9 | 31.1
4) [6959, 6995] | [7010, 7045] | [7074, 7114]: -4.82 angstrom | 34.3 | 38.1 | 32.4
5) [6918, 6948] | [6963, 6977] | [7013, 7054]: 0.12 angstrom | 31.7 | 33.9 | 38.6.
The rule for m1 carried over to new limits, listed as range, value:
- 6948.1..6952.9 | 34.1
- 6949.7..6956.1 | 34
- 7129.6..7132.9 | 26.9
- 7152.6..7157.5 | 29.8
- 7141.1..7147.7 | 27.5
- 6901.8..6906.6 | 28.5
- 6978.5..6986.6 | 34.4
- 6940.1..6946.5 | 33.2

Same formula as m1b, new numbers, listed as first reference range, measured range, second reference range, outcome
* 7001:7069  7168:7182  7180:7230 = 0.80 angstrom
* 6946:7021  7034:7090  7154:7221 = -4.54 angstrom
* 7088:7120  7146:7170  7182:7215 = 1.53 angstrom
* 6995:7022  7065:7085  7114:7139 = -1.61 angstrom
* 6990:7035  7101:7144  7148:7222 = 4.08 angstrom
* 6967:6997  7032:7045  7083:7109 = -2.85 angstrom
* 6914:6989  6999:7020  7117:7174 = -2.80 angstrom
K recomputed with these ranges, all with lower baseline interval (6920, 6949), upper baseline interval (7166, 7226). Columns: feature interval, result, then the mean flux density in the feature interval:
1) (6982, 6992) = -0.9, 34.8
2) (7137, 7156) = 2.4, 28.1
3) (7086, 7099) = 0.6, 30.7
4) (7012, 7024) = -1.7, 36.5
